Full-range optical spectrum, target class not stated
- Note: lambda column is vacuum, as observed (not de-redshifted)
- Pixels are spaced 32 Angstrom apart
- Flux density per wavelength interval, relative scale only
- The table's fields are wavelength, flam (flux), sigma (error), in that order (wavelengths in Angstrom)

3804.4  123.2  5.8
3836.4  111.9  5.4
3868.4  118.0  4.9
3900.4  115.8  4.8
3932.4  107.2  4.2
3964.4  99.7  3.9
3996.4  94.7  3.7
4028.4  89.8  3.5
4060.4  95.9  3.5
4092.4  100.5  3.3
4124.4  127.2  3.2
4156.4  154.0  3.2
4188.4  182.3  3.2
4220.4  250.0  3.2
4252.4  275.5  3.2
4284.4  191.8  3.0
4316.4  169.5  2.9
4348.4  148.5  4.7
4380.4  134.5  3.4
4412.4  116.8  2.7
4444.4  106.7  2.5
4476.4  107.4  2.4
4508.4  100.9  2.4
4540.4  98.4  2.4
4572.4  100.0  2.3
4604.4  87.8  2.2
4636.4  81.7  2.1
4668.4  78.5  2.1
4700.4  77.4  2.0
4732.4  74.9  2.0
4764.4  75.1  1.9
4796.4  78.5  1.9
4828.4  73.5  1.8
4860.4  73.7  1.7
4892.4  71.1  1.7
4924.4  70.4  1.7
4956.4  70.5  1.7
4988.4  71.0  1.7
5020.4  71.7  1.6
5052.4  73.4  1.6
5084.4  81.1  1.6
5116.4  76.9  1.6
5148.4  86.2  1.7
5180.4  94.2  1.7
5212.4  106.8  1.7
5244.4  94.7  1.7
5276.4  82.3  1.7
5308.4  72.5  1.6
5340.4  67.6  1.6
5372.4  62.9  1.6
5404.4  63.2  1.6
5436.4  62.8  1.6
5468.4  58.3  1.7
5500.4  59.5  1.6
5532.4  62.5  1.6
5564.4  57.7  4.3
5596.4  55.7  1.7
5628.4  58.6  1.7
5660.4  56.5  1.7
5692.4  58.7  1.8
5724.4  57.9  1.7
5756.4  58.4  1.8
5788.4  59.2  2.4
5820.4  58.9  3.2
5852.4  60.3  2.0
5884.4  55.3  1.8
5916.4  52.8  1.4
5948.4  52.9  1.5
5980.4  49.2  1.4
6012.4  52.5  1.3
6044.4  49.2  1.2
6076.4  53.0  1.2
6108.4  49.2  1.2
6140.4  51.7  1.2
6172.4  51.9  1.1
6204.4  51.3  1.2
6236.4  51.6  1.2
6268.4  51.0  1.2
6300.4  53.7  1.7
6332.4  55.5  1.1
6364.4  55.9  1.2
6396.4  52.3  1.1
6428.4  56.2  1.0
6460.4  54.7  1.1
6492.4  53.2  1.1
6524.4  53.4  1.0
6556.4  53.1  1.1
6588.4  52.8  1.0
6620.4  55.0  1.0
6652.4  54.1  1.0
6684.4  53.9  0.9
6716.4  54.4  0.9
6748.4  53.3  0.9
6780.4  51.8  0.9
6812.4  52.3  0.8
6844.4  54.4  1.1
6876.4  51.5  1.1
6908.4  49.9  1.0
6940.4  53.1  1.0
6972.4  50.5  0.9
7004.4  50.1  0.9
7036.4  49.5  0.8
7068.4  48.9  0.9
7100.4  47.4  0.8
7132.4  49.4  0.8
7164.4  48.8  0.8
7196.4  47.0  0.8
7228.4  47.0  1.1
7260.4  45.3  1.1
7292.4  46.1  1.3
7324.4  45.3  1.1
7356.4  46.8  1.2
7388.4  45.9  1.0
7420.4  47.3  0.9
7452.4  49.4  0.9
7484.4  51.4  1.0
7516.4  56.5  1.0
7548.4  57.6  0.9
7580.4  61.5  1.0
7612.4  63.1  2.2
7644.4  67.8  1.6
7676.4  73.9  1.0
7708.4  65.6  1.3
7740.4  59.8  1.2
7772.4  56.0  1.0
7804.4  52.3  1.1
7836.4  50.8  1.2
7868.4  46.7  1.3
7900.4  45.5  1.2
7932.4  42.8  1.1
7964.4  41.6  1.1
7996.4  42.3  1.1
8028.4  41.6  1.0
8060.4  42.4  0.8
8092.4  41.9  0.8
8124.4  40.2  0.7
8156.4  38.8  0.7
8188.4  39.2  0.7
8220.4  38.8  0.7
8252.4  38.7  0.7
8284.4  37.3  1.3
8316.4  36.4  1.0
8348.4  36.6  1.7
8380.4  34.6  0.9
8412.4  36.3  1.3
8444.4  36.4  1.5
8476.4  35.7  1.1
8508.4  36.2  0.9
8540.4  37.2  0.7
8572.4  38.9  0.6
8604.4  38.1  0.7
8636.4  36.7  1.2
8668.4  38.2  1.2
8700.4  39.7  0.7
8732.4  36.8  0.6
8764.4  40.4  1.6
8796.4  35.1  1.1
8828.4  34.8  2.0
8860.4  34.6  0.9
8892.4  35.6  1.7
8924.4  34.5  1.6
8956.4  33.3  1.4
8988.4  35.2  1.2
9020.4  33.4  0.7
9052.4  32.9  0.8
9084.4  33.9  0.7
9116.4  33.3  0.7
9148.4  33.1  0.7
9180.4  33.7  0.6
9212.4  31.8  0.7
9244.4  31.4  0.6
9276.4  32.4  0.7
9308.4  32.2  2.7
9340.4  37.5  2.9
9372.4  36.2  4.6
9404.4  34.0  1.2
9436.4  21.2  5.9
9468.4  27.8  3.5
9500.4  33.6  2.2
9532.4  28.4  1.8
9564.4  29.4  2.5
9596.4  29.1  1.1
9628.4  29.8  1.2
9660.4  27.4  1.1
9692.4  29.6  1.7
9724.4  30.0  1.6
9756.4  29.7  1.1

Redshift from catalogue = 1.74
